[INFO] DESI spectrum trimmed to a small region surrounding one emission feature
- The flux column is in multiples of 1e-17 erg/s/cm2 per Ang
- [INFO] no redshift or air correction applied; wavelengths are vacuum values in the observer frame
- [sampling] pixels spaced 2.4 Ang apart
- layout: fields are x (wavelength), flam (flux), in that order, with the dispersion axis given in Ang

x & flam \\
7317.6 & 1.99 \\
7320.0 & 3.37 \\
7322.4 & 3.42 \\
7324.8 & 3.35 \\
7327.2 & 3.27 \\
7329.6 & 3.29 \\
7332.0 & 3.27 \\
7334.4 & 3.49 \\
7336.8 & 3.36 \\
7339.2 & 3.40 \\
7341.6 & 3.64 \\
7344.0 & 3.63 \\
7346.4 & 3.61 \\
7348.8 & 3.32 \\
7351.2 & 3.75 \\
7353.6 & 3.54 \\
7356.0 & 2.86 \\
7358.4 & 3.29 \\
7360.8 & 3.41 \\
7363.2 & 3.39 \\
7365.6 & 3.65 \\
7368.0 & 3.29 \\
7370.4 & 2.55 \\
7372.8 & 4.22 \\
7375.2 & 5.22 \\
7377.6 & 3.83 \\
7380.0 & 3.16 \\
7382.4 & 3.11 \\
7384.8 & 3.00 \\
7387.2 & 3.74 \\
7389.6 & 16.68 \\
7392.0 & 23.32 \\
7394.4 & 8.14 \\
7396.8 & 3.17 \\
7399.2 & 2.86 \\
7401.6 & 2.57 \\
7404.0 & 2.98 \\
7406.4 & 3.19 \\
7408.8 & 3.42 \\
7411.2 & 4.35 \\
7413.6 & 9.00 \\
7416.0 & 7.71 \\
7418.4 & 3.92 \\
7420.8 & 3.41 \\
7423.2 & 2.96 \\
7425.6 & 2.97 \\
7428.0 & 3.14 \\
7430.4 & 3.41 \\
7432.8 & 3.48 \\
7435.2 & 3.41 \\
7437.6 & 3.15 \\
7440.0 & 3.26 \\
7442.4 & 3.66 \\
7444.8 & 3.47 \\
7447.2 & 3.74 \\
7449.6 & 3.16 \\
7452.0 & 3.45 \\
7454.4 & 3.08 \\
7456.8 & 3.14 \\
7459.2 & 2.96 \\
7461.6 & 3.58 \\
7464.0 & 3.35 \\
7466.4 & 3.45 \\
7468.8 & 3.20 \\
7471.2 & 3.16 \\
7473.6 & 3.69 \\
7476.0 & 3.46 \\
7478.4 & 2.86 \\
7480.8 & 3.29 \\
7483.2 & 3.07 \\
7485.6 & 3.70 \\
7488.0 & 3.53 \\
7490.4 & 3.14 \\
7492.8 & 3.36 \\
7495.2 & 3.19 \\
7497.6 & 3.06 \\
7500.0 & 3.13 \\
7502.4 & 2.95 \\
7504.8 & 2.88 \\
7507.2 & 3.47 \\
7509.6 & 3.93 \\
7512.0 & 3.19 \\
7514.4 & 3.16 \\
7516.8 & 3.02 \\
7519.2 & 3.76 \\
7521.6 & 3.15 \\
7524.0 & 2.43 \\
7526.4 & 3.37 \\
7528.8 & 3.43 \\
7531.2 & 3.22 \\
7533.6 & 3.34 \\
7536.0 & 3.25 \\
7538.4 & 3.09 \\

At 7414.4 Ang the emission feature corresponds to [N II] 6583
